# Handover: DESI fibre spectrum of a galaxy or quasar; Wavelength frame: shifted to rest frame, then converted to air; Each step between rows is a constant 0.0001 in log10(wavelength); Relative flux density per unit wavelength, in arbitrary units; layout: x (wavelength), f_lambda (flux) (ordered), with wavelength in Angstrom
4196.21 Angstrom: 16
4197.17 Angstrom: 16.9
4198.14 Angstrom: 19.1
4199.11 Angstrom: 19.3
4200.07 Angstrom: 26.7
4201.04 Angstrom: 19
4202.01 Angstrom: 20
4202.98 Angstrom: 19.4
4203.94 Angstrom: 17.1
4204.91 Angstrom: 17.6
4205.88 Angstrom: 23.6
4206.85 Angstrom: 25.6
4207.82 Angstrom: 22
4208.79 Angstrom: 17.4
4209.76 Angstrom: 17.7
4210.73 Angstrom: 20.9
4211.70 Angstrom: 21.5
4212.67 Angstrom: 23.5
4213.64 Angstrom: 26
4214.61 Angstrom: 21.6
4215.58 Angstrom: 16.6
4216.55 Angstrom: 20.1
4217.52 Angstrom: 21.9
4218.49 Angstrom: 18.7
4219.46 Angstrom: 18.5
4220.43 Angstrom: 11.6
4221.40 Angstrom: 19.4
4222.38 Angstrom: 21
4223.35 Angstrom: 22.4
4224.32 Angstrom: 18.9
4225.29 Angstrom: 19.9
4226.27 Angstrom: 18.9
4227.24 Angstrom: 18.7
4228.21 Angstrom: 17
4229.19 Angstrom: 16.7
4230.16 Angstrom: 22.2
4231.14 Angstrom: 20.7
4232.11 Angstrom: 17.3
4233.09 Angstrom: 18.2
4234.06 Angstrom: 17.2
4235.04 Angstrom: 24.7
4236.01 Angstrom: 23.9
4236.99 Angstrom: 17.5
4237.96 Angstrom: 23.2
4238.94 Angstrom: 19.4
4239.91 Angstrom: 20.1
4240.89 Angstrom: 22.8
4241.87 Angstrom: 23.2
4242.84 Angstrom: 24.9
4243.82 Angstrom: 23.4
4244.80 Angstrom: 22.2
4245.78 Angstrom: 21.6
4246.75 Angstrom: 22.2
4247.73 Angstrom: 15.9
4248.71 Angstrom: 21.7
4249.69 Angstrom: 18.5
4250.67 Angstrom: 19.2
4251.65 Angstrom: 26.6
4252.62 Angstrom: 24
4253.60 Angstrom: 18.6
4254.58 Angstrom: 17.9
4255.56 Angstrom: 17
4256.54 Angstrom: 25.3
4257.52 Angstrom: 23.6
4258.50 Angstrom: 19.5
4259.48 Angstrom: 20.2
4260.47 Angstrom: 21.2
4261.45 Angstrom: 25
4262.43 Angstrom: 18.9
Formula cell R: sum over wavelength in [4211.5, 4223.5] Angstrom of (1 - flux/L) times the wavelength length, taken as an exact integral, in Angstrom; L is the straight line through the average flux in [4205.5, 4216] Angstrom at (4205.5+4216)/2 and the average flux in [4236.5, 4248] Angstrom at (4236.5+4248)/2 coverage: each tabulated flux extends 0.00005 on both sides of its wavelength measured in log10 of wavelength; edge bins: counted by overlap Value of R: 0.8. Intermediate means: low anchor 21.5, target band 20.1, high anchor 21.5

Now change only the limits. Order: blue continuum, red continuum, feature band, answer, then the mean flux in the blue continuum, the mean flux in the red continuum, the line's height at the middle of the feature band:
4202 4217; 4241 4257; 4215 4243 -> 1.7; 20.7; 21.4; 21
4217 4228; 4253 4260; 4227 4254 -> -1.5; 19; 20.3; 19.7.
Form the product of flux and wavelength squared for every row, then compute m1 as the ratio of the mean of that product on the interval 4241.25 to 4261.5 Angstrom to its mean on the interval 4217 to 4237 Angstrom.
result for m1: 1.12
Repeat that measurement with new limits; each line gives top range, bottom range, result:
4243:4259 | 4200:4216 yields 1.04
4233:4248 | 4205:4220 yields 1.04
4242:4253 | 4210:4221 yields 1.11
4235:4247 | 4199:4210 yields 1.10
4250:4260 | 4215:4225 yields 1.13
